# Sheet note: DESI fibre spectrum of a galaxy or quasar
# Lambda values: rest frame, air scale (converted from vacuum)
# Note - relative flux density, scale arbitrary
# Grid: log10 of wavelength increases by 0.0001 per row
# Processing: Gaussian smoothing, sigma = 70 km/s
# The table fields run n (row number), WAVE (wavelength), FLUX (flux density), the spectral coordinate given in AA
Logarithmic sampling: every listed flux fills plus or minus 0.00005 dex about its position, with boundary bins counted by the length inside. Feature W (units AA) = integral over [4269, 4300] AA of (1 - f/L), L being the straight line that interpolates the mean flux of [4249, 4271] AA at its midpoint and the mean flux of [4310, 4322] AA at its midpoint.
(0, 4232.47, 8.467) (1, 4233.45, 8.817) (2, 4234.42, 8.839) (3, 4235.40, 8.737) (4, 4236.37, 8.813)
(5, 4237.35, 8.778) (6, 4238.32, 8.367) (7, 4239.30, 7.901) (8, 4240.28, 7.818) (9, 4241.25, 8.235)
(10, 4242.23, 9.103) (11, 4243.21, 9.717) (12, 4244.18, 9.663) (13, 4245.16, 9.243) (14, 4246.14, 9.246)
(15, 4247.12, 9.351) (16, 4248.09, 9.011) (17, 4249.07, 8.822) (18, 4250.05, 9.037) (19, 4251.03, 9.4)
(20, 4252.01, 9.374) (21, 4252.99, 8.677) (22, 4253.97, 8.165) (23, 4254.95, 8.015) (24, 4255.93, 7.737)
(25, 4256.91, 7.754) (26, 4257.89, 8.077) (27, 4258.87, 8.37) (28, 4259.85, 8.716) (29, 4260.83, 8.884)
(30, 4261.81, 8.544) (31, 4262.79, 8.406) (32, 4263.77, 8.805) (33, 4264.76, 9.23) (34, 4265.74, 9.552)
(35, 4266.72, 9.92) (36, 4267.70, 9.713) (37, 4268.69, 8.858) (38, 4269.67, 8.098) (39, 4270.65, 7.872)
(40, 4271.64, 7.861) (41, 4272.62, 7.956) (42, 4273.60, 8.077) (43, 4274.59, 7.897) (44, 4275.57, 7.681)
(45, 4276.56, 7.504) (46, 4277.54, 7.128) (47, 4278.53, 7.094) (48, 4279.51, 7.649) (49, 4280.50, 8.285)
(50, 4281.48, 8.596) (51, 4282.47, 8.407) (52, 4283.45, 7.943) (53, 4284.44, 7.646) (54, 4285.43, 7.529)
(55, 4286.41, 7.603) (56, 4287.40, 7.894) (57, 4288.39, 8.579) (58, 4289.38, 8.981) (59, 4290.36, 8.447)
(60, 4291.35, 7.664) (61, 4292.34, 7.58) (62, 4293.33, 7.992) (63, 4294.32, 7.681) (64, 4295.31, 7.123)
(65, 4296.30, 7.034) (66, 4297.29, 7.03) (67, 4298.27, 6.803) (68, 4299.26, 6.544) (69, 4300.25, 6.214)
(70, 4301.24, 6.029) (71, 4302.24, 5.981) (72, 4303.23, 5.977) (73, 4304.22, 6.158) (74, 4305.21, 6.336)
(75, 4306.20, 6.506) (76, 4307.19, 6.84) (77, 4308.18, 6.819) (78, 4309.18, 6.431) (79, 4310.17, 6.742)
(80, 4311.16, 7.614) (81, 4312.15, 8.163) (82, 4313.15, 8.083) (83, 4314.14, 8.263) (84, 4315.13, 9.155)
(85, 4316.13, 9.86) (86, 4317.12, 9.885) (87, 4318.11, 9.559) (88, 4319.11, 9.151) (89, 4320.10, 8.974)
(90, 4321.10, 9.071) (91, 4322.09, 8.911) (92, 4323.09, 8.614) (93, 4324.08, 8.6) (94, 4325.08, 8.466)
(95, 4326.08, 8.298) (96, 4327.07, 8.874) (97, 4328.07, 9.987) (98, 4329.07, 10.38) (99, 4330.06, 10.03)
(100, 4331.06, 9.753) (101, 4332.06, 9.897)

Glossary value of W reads 3.5 AA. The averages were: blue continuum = 8.7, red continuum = 8.78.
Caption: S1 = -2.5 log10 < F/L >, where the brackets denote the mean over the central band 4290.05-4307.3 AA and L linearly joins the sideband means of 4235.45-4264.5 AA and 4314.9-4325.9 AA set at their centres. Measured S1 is 0.29 mag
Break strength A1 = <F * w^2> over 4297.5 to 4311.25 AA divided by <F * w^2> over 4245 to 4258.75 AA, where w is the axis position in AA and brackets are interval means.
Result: 0.76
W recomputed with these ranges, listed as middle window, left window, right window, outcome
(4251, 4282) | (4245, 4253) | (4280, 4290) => 1.1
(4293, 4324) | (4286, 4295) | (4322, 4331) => 3.6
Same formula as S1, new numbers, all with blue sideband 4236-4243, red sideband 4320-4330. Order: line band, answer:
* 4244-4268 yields -0.03 mag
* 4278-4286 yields 0.11 mag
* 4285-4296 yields 0.12 mag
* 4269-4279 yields 0.13 mag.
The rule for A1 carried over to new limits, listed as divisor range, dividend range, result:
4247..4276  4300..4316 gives 0.84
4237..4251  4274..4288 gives 0.89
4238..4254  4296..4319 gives 0.85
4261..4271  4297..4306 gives 0.72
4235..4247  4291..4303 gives 0.81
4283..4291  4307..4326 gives 1.06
